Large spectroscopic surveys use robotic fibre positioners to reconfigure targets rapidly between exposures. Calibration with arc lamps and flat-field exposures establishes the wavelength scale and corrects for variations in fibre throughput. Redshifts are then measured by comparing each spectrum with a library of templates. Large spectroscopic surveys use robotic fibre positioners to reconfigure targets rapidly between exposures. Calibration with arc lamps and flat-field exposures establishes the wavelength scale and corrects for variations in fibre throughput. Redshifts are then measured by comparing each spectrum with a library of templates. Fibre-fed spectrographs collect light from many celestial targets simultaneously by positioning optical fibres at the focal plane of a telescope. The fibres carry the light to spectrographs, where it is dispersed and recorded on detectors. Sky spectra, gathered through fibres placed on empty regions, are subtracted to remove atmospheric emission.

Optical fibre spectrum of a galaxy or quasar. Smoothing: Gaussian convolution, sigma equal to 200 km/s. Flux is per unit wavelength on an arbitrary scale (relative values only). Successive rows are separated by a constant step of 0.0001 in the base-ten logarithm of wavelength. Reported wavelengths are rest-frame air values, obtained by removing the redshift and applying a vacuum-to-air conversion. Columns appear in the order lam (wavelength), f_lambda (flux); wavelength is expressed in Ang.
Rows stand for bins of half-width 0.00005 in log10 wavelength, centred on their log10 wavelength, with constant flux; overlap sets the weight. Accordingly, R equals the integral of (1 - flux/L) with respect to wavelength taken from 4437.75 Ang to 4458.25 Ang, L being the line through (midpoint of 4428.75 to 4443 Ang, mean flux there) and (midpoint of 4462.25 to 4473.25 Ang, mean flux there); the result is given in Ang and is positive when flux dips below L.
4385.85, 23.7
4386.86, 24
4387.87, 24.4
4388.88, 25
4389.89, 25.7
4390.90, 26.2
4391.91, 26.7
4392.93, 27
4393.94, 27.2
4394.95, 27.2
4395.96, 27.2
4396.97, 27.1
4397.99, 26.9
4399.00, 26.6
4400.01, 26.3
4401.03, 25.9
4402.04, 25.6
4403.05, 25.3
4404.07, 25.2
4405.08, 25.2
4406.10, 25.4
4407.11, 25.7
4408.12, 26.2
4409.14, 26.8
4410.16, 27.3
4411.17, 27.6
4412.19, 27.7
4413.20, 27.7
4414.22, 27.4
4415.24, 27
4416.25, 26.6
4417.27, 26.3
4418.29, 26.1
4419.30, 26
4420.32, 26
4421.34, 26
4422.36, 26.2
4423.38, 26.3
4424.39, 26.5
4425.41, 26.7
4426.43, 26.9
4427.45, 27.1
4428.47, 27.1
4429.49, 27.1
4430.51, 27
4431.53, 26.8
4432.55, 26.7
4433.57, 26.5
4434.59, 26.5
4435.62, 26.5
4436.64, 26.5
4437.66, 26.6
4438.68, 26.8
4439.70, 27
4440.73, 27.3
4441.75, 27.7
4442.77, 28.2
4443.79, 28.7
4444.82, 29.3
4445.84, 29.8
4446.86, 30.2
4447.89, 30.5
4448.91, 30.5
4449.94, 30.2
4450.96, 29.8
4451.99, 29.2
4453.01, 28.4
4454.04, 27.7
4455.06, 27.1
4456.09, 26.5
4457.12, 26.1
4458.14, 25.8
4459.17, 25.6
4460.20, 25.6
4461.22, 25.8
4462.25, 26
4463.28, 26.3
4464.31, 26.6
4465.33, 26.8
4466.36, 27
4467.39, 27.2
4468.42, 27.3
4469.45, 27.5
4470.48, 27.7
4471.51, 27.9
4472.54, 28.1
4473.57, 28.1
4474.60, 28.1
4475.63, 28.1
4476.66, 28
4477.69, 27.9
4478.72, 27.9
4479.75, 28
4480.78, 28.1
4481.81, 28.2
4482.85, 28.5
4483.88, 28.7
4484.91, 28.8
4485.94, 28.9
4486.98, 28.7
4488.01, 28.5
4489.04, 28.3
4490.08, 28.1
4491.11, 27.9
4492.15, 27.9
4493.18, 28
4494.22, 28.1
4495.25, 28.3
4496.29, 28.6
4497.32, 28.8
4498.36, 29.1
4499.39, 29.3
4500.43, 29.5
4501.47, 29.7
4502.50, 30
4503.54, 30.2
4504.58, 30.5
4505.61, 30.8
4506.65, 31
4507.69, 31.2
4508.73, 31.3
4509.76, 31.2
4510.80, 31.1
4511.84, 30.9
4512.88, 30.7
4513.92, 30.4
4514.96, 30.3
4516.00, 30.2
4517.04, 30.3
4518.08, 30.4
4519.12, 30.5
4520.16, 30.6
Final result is -1.0 Ang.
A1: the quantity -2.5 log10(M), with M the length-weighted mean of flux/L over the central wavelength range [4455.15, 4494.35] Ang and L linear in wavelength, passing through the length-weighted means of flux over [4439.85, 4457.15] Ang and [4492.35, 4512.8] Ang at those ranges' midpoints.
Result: 0.07 mag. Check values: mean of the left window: 28.7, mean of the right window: 29.9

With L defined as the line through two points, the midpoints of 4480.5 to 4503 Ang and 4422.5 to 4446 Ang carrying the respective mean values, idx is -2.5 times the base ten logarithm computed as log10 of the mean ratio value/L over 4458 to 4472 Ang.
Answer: 0.05 mag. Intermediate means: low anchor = 27.1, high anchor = 28.6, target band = 26.7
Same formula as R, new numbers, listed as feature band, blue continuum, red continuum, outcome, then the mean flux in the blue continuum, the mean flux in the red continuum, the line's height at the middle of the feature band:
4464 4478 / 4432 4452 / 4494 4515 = 0.7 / 28.2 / 30.1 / 29.1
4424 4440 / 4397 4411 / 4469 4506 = 0.1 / 26.1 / 28.6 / 26.9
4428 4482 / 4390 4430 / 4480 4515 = 0.8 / 26.5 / 29.4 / 28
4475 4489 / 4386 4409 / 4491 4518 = 0.3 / 26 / 29.9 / 29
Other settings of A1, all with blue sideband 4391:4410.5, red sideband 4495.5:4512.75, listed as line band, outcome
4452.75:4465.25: 0.082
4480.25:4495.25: 0.047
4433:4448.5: -0.002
